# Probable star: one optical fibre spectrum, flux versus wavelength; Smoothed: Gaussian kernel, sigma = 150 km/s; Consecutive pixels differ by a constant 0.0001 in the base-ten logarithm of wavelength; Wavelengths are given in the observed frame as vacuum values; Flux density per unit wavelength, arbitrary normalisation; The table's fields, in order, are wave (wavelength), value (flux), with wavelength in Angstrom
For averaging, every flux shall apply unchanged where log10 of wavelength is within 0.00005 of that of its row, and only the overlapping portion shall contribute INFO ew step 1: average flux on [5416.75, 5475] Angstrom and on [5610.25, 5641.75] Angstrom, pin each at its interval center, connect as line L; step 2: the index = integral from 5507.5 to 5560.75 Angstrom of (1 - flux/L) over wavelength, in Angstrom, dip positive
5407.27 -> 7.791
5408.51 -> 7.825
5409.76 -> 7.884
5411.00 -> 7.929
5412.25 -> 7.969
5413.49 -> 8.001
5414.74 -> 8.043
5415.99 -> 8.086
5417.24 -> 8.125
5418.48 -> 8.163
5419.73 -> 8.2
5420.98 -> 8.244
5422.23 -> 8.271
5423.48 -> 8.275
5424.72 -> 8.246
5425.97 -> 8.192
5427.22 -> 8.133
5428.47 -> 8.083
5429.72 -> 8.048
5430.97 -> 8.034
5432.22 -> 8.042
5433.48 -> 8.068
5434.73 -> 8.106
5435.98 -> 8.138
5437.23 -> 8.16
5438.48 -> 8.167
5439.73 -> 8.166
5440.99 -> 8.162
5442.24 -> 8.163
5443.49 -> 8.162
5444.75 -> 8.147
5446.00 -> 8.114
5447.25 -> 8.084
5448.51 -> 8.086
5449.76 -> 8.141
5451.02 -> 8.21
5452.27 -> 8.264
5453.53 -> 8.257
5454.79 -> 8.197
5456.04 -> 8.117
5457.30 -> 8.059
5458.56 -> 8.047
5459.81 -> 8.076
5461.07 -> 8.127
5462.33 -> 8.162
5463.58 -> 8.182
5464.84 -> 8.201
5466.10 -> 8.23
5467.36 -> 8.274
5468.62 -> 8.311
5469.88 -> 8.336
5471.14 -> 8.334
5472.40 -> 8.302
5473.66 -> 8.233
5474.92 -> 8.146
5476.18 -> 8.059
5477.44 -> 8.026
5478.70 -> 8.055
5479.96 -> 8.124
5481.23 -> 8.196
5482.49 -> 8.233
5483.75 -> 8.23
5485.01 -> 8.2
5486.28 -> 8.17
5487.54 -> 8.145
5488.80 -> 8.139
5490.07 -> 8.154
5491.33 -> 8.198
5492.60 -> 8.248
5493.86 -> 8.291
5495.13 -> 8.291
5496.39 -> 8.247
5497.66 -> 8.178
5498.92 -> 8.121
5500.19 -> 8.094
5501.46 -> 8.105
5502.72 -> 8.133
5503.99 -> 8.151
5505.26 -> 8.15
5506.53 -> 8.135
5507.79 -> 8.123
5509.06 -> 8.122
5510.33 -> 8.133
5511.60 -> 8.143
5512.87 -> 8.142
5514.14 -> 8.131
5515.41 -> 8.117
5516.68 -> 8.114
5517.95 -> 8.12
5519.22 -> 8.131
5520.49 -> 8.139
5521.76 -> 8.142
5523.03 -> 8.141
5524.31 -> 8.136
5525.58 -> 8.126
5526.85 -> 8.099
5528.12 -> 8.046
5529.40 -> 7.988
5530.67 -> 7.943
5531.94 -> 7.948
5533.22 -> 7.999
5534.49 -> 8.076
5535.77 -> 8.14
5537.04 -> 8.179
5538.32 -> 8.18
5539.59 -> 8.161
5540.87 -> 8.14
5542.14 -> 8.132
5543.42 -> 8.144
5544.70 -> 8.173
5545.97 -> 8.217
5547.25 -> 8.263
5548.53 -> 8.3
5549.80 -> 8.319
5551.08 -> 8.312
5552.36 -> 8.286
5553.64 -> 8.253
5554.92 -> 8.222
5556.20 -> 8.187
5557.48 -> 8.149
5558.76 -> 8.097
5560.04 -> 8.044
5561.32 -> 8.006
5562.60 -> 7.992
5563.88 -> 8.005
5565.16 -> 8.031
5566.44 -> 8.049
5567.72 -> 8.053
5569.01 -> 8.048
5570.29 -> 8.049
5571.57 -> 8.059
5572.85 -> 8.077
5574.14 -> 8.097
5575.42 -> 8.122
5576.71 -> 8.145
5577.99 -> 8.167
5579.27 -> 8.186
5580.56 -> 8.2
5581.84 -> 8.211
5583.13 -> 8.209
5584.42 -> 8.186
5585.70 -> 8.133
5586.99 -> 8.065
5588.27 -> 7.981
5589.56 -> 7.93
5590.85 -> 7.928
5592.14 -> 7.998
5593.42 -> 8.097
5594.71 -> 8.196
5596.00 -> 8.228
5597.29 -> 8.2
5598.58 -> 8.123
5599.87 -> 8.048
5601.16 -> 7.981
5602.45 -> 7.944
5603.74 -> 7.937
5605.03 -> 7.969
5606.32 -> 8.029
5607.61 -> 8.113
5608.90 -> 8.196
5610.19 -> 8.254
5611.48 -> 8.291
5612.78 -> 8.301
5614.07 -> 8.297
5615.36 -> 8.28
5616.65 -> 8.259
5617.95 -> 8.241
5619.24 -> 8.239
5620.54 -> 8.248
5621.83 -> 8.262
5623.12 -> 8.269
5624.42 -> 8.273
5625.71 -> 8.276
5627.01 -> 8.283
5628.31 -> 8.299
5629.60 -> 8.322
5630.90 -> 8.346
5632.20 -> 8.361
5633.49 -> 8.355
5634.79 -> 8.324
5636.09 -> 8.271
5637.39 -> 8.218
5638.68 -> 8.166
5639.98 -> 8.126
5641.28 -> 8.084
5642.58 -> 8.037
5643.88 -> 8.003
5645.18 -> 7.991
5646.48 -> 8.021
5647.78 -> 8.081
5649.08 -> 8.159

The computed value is 0.5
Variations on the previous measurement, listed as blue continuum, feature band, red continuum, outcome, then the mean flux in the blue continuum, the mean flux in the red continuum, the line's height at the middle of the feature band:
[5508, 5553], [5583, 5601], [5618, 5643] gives 0.3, 8.14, 8.25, 8.21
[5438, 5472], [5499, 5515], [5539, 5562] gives 0.1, 8.18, 8.19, 8.18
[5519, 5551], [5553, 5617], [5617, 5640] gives 0.8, 8.13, 8.27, 8.21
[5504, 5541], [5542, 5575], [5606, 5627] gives 0.1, 8.11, 8.24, 8.16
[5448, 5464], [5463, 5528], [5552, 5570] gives -0.3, 8.15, 8.1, 8.13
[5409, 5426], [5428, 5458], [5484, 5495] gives 0.0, 8.11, 8.2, 8.14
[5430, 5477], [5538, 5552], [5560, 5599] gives -0.2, 8.16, 8.09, 8.11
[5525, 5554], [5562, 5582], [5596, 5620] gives 0.1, 8.15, 8.15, 8.15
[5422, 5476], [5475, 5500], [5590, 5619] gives 0.0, 8.17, 8.13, 8.16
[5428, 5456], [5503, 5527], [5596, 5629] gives 0.1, 8.14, 8.19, 8.16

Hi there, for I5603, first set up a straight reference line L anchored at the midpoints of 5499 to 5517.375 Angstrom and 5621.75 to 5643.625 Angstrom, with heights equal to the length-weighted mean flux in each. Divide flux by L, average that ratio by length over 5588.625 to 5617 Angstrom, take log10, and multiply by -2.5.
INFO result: 0.01 mag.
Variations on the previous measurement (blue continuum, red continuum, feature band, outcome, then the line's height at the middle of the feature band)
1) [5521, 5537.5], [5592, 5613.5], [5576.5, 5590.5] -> 0.00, 8.11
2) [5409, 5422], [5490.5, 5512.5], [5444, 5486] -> -0.01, 8.13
